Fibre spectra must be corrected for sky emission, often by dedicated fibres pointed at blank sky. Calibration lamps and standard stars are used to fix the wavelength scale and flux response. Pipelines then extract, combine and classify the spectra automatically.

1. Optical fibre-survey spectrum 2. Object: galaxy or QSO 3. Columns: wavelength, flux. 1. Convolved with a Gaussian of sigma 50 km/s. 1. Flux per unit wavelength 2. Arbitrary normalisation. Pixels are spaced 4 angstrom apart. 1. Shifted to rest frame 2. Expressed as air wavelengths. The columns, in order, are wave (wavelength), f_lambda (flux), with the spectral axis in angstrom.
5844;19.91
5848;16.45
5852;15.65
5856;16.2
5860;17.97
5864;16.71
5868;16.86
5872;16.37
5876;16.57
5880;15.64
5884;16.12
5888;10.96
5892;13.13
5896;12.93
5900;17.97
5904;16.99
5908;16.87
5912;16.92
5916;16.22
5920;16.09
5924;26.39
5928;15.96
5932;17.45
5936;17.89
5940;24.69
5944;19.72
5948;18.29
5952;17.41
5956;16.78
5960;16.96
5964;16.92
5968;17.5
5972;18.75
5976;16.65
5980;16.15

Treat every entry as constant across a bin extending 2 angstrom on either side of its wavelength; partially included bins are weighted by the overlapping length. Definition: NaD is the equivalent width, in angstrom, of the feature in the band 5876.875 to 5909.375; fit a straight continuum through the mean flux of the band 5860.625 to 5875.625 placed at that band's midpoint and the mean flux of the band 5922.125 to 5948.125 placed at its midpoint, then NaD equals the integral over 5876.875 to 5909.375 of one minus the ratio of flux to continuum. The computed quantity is 5.30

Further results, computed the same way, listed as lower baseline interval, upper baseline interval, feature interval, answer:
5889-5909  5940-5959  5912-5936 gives -1.8 angstrom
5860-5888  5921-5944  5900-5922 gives 2.3 angstrom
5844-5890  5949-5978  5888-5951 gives -3.0 angstrom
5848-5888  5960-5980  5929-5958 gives -3.1 angstrom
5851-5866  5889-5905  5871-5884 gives -0.3 angstrom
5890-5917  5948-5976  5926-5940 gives -1.3 angstrom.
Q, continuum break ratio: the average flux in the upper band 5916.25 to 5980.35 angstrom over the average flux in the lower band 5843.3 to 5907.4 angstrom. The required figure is 1.15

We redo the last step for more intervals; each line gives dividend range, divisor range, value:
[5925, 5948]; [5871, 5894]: 1.32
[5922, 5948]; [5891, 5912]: 1.28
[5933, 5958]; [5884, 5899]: 1.44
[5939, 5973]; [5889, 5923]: 1.14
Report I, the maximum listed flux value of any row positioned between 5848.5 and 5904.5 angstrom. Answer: 17.97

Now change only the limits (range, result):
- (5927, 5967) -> 24.69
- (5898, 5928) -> 26.39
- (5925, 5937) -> 17.89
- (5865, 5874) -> 16.86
